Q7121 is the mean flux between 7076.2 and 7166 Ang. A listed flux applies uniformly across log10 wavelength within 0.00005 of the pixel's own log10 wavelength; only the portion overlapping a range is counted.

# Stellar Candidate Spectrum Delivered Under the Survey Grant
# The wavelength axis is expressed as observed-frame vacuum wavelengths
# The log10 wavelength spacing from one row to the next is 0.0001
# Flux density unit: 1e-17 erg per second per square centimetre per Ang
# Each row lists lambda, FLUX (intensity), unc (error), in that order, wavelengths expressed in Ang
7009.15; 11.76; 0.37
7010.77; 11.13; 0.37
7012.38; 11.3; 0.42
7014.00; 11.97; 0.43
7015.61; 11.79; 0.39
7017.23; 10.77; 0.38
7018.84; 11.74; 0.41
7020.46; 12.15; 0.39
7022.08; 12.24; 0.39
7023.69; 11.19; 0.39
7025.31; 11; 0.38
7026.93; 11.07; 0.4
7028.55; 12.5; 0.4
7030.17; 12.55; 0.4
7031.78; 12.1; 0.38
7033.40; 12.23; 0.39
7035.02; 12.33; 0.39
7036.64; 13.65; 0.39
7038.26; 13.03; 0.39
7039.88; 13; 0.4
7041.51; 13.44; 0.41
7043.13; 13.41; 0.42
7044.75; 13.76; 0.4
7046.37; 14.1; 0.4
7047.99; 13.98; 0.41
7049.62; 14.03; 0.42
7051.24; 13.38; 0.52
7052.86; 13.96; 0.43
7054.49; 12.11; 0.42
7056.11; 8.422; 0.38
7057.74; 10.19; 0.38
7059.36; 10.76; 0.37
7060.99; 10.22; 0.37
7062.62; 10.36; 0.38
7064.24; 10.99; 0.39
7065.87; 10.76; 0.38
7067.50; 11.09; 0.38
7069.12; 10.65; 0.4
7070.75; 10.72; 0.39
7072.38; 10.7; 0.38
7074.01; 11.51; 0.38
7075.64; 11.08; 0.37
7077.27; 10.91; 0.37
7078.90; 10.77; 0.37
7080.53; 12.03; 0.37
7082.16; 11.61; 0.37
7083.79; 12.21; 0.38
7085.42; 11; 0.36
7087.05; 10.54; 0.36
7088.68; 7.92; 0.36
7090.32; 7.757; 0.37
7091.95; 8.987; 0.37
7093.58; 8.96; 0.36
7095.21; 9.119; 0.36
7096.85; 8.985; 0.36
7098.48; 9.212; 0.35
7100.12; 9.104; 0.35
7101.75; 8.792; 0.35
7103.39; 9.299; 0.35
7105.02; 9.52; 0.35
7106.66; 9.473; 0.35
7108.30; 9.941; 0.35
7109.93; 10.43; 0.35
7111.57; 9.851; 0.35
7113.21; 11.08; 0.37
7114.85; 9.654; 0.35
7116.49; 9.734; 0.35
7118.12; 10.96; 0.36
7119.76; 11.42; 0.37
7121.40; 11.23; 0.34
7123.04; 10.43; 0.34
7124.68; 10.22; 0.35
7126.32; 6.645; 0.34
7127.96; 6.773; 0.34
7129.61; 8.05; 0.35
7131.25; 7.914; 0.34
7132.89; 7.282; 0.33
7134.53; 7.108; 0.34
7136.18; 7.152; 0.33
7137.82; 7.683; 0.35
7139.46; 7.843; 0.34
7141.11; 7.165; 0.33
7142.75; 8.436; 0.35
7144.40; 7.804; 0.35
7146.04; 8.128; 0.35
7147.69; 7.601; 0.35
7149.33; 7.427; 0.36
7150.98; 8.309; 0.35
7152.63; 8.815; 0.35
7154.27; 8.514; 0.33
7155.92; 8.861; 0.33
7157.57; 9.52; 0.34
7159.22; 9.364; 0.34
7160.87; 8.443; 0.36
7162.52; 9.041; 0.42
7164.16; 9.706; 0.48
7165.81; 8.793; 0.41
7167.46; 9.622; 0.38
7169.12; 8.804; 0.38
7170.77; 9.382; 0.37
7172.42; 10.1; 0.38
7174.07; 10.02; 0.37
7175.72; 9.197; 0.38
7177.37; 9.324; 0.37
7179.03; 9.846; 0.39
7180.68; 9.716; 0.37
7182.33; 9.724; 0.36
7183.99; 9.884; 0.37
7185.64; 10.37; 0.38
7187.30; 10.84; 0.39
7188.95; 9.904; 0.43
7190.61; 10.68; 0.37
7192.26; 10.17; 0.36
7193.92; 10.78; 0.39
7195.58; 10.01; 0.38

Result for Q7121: 9.16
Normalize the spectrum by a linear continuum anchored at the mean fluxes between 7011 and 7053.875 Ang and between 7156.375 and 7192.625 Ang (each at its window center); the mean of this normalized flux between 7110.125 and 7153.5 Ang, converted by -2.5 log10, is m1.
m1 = 0.21 mag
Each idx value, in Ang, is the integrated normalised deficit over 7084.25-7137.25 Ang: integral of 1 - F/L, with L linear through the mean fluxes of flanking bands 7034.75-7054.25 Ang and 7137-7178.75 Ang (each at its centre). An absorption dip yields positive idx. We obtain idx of 7.4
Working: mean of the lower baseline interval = 13.5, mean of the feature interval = 9.22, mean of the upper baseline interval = 8.73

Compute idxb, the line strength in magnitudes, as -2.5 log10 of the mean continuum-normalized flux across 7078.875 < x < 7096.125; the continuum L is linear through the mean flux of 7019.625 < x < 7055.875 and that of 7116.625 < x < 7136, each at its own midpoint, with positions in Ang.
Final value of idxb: 0.06 mag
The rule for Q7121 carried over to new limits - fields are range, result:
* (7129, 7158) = 7.96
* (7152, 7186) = 9.37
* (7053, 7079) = 10.8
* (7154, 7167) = 9.07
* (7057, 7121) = 10.2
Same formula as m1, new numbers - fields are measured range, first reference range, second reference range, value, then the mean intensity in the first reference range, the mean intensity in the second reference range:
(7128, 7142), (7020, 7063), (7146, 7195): 0.334 mag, 12.3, 9.39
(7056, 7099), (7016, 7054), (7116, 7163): 0.069 mag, 12.7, 8.53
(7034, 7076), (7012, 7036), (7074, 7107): -0.099 mag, 11.8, 9.91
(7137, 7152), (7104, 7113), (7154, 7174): 0.206 mag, 9.91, 9.23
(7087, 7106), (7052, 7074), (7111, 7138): 0.104 mag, 10.9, 9.03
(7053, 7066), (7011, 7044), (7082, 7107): 0.025 mag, 12.2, 9.48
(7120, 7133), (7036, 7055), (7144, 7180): 0.182 mag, 13.5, 8.96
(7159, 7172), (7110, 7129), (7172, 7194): 0.090 mag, 9.82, 10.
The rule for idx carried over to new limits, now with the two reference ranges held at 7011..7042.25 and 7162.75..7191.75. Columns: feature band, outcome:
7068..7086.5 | 0.18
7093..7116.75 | 2.89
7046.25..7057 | -0.96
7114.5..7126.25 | 0.36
